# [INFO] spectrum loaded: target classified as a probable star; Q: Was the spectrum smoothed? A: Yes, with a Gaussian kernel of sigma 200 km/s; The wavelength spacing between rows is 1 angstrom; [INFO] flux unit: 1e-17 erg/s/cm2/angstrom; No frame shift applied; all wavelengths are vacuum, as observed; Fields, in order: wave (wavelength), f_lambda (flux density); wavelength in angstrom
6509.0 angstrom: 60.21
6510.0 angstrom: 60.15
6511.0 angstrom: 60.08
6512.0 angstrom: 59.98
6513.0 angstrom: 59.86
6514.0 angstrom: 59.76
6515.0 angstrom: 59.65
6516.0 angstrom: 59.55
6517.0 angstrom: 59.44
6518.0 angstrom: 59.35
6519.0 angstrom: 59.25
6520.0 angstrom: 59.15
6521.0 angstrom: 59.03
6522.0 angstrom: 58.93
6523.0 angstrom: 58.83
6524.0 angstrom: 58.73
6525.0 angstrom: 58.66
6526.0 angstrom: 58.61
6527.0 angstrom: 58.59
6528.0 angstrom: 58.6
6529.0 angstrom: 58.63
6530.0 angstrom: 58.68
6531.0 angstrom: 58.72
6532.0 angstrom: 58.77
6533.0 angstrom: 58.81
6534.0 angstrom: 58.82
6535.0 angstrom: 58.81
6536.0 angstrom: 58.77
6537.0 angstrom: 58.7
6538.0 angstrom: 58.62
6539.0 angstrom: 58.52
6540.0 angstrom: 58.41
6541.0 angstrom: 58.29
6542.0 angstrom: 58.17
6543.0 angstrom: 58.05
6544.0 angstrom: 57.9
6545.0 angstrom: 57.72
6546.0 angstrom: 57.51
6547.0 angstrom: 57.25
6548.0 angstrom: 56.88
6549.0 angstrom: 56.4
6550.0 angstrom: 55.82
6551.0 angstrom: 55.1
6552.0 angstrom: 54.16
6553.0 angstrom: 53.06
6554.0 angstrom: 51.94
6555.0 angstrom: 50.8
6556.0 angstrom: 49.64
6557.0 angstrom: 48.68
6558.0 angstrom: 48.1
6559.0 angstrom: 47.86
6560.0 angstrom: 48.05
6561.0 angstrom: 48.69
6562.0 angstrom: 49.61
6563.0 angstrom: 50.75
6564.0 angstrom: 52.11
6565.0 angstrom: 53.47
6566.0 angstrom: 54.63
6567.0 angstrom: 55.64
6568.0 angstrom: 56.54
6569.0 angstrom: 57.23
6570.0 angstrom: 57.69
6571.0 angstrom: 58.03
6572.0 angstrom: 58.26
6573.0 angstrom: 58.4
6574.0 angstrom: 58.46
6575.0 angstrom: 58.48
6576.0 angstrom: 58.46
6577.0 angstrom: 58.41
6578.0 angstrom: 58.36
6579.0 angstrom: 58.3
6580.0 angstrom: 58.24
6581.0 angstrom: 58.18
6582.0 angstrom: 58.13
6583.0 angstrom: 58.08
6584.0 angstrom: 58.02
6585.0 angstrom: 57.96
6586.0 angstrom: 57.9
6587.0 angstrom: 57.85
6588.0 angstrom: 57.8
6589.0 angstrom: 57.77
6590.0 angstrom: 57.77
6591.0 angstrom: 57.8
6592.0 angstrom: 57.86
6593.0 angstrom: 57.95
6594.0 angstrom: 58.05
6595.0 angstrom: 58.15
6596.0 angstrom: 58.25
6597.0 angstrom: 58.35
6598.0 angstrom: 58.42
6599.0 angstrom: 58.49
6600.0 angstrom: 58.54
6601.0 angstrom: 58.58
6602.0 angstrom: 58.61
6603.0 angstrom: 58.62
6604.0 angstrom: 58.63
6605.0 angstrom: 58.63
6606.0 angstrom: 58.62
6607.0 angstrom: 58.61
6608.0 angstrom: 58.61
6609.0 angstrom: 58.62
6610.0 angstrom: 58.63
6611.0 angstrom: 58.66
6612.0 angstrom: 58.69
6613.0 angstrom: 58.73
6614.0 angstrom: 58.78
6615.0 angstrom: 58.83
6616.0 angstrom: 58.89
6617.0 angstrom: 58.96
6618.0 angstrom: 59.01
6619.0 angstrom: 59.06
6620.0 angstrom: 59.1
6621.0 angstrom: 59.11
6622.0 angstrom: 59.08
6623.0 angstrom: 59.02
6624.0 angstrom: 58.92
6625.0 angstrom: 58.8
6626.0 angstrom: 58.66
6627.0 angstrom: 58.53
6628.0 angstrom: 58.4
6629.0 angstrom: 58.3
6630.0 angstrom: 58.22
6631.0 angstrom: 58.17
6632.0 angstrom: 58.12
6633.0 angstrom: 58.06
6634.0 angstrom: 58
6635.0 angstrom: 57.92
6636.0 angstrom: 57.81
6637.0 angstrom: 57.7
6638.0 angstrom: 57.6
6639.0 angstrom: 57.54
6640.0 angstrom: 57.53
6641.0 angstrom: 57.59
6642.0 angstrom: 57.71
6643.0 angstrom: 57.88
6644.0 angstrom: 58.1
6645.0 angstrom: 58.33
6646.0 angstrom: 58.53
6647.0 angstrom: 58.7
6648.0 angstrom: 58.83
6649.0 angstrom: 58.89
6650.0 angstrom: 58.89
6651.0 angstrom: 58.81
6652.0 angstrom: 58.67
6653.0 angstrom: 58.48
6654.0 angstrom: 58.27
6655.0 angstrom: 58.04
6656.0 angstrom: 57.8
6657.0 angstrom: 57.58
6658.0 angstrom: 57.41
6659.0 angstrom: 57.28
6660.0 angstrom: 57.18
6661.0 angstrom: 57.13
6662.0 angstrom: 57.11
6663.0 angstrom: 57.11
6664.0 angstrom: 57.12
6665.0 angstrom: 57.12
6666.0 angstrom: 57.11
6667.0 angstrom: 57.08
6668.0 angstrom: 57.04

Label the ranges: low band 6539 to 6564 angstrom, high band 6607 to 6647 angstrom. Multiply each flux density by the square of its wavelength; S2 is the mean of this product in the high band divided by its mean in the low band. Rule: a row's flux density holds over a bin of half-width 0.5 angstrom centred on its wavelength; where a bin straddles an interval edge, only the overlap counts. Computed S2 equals 1.11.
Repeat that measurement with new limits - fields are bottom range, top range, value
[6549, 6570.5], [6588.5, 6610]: 1.13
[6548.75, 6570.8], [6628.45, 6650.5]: 1.13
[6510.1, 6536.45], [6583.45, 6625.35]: 1.01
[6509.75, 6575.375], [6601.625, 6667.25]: 1.06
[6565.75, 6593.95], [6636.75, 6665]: 1.02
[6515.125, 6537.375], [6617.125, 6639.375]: 1.02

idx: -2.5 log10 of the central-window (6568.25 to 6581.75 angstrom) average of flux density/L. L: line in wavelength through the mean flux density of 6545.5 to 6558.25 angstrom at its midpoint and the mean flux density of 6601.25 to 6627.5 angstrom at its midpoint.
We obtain -0.05 mag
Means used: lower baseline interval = 53.6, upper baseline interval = 58.8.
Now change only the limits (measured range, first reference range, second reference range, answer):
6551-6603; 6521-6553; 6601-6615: 0.046 mag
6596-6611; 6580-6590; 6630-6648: -0.011 mag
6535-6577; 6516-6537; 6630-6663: 0.065 mag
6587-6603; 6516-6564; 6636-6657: -0.018 mag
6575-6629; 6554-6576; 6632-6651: -0.052 mag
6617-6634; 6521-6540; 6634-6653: -0.007 mag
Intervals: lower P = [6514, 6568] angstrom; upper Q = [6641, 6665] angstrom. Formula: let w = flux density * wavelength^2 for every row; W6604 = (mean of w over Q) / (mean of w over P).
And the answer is 1.1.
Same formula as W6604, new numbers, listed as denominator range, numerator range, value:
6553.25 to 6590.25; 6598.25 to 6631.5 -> 1.08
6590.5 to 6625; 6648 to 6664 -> 1.00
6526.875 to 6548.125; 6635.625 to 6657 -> 1.03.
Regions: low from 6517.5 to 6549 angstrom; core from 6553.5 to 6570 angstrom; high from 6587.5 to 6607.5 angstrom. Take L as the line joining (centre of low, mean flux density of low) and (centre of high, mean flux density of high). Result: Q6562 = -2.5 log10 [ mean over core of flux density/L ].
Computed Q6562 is 0.13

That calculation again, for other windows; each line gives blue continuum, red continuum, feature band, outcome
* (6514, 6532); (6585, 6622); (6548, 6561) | 0.14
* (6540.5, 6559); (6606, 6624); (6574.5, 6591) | -0.03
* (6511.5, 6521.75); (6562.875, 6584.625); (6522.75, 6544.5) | 0.00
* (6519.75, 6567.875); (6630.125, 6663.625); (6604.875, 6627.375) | -0.03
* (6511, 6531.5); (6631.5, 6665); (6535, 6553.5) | 0.03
